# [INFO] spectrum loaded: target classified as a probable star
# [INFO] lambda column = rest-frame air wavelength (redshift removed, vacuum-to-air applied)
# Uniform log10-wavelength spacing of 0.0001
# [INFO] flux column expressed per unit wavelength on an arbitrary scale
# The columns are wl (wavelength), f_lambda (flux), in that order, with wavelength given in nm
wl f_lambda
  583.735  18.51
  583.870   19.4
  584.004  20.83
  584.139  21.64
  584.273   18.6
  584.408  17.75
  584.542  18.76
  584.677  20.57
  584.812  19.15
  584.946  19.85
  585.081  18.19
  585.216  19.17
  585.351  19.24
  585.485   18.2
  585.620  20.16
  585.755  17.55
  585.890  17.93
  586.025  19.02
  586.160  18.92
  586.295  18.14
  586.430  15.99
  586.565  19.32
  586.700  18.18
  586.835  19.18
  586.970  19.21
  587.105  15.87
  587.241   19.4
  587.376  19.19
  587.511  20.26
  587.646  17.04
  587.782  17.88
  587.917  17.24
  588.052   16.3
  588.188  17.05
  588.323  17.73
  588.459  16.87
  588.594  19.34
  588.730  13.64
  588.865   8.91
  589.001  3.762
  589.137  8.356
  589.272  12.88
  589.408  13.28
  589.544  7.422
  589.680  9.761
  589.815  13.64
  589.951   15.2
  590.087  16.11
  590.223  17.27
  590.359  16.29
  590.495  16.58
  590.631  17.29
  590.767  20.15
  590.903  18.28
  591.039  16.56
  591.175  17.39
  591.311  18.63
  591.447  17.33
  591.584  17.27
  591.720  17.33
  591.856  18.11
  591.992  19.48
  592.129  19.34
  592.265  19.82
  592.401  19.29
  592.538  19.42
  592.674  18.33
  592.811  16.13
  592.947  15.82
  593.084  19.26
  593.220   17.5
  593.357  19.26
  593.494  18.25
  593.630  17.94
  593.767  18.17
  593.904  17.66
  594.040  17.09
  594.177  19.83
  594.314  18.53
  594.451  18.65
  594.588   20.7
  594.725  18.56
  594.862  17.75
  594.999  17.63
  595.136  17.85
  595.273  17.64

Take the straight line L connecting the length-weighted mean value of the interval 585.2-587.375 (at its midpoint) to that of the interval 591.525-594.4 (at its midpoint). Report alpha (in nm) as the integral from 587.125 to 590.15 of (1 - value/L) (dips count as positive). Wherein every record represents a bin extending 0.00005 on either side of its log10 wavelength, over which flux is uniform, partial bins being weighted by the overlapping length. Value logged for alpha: 0.62 nm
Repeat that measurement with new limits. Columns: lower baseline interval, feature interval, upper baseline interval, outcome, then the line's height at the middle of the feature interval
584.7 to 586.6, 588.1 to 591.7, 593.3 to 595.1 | 0.70 nm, 18.6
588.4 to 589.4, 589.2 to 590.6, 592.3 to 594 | -0.04 nm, 13.4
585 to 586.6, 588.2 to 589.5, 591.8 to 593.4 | 0.40 nm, 18.5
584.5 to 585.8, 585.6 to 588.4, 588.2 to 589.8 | -0.43 nm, 15.8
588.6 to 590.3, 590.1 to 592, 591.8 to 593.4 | -0.30 nm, 15.3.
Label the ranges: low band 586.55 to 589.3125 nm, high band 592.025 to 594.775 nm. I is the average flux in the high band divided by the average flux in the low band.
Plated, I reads 1.2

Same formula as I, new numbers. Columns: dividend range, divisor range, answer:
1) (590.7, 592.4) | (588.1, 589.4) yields 1.39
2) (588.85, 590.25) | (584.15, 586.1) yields 0.60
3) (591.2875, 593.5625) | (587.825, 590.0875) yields 1.37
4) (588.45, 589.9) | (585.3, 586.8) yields 0.62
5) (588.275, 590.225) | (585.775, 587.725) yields 0.69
